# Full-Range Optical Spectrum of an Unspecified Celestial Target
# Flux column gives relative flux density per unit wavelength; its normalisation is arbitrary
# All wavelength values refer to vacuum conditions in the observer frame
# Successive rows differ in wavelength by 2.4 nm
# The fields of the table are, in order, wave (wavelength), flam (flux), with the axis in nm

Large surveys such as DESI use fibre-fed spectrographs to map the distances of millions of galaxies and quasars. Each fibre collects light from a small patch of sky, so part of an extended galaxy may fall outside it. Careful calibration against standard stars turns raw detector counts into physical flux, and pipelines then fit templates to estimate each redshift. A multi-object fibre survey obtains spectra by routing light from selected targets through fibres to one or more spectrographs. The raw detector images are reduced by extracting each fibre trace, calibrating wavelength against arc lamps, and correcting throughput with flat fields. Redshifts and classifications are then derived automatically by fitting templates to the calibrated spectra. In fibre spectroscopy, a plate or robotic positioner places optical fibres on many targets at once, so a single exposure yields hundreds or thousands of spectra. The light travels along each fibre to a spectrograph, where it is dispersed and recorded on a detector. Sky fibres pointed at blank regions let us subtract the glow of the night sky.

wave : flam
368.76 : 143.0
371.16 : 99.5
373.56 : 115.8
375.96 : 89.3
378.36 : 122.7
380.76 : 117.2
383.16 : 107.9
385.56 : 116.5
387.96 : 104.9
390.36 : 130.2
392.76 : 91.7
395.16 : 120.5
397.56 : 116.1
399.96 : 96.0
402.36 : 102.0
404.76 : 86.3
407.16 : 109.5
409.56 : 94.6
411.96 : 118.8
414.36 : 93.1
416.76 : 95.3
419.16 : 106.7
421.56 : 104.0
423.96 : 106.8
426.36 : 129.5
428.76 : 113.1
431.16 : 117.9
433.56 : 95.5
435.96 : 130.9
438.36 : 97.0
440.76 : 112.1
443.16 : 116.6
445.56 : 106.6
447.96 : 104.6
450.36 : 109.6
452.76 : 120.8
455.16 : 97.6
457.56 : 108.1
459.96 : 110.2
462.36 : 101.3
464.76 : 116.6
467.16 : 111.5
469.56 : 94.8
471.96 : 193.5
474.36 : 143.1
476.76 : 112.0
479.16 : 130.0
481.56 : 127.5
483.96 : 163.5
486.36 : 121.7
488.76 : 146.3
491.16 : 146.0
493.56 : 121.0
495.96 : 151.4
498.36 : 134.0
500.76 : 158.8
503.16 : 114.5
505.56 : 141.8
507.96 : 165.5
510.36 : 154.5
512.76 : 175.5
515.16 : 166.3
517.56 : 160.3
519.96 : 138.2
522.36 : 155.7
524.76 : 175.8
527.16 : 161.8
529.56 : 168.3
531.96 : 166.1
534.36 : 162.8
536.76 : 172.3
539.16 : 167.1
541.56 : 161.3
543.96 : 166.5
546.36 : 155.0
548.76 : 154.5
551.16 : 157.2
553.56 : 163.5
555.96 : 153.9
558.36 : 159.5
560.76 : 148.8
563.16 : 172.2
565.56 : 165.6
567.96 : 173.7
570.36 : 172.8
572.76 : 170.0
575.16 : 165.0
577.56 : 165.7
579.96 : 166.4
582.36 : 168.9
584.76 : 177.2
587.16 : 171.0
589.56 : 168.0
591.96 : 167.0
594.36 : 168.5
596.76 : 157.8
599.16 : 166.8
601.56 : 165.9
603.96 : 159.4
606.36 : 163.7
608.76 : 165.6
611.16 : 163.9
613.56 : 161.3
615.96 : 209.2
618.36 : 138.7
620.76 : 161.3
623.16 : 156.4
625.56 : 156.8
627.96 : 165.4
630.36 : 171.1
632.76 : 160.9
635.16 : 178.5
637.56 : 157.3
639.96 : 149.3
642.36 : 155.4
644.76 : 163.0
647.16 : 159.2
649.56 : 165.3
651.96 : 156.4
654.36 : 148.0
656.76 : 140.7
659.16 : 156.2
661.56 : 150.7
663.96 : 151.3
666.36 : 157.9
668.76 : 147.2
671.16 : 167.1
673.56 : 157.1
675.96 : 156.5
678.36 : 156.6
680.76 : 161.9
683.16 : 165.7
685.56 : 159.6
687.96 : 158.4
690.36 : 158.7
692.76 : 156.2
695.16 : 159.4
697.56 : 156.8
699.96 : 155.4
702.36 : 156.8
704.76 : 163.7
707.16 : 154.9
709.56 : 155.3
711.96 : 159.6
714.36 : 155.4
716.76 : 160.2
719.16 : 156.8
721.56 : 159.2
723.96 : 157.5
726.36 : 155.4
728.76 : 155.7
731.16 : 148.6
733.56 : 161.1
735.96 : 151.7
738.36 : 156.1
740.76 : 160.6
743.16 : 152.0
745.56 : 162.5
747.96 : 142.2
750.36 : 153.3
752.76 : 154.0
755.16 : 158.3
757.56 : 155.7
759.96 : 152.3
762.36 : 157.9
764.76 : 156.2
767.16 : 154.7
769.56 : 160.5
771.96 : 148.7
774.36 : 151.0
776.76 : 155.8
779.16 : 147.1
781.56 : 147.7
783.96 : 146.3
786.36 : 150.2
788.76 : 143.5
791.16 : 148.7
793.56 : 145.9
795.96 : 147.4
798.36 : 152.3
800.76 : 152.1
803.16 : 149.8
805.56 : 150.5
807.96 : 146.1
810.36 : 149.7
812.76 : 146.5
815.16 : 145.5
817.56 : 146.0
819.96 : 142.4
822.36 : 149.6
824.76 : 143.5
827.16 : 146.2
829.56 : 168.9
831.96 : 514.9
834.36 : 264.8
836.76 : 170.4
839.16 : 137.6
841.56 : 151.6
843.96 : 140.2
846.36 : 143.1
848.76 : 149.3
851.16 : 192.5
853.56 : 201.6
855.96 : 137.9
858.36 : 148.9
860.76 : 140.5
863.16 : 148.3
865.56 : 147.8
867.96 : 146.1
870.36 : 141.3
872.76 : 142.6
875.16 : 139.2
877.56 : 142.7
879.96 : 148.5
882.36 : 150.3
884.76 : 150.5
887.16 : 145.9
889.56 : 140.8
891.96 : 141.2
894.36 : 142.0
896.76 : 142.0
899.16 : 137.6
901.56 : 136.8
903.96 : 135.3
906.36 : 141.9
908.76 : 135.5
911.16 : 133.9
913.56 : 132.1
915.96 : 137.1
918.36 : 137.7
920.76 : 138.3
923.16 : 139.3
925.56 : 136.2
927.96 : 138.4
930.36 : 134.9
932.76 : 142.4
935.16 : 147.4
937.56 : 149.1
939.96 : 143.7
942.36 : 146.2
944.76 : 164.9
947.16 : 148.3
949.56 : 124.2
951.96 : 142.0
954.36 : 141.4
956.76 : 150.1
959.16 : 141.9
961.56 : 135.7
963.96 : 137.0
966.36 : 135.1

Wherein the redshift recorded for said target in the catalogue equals 0.268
